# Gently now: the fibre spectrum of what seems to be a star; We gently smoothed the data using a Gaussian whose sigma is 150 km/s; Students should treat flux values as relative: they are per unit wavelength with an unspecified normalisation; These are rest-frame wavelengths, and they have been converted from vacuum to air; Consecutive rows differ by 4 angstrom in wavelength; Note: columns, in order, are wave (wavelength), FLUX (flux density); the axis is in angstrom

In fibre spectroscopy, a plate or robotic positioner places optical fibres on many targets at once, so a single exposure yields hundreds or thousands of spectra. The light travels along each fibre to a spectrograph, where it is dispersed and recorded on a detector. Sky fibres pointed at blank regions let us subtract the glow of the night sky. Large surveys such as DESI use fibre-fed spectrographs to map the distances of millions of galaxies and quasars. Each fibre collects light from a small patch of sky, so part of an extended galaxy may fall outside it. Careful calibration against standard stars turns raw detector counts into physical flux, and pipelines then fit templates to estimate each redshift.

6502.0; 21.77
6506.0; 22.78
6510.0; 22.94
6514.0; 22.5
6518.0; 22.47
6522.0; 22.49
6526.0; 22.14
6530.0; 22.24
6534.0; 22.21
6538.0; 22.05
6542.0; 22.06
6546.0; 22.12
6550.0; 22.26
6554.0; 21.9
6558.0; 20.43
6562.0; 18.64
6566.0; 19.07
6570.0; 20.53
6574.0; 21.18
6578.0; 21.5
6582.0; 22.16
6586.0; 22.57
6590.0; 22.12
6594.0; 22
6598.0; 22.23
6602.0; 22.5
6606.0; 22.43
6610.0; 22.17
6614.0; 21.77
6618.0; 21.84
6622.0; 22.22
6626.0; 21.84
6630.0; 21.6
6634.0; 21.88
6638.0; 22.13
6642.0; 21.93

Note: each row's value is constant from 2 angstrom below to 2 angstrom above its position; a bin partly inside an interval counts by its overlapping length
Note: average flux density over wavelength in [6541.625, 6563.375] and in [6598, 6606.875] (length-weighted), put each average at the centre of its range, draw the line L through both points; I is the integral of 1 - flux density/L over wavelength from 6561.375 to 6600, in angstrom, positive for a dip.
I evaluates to 1.1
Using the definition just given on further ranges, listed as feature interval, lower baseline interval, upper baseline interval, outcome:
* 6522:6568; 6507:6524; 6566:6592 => 1.39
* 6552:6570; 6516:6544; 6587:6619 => 1.73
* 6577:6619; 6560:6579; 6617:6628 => -2.05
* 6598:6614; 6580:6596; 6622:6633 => -0.17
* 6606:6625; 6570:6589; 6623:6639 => -0.18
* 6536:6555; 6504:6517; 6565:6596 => 0.00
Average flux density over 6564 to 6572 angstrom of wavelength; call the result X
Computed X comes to 19.8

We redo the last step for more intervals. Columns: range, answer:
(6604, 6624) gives 22.1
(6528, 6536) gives 22.2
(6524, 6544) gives 22.1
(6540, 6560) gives 21.8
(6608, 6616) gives 22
